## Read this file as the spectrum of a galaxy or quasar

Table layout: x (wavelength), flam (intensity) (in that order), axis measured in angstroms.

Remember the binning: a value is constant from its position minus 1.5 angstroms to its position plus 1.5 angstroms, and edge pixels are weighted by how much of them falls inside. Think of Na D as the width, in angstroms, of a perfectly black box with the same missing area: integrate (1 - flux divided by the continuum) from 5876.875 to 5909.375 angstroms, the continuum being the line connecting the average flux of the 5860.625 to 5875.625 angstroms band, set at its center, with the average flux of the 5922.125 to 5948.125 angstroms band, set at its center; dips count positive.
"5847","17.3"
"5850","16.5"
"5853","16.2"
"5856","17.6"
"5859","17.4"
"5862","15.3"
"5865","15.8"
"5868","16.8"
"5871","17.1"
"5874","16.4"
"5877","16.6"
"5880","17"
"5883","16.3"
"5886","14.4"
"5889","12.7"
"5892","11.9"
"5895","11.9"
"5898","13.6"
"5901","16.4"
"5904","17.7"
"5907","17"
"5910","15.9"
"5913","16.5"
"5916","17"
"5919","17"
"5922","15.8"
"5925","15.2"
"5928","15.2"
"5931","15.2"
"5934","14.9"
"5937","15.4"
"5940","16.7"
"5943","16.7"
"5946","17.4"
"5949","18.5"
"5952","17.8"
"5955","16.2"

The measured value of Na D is 2.30 angstroms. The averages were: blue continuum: 16.3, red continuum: 15.9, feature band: 15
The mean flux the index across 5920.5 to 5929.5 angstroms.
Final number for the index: 15.4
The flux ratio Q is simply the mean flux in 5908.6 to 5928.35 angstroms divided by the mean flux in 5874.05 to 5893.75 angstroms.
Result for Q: 1.08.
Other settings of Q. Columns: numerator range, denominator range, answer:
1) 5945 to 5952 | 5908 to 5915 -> 1.10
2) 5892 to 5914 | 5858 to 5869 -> 0.94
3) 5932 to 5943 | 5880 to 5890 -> 1.06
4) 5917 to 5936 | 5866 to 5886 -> 0.94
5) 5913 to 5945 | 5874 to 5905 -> 1.07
